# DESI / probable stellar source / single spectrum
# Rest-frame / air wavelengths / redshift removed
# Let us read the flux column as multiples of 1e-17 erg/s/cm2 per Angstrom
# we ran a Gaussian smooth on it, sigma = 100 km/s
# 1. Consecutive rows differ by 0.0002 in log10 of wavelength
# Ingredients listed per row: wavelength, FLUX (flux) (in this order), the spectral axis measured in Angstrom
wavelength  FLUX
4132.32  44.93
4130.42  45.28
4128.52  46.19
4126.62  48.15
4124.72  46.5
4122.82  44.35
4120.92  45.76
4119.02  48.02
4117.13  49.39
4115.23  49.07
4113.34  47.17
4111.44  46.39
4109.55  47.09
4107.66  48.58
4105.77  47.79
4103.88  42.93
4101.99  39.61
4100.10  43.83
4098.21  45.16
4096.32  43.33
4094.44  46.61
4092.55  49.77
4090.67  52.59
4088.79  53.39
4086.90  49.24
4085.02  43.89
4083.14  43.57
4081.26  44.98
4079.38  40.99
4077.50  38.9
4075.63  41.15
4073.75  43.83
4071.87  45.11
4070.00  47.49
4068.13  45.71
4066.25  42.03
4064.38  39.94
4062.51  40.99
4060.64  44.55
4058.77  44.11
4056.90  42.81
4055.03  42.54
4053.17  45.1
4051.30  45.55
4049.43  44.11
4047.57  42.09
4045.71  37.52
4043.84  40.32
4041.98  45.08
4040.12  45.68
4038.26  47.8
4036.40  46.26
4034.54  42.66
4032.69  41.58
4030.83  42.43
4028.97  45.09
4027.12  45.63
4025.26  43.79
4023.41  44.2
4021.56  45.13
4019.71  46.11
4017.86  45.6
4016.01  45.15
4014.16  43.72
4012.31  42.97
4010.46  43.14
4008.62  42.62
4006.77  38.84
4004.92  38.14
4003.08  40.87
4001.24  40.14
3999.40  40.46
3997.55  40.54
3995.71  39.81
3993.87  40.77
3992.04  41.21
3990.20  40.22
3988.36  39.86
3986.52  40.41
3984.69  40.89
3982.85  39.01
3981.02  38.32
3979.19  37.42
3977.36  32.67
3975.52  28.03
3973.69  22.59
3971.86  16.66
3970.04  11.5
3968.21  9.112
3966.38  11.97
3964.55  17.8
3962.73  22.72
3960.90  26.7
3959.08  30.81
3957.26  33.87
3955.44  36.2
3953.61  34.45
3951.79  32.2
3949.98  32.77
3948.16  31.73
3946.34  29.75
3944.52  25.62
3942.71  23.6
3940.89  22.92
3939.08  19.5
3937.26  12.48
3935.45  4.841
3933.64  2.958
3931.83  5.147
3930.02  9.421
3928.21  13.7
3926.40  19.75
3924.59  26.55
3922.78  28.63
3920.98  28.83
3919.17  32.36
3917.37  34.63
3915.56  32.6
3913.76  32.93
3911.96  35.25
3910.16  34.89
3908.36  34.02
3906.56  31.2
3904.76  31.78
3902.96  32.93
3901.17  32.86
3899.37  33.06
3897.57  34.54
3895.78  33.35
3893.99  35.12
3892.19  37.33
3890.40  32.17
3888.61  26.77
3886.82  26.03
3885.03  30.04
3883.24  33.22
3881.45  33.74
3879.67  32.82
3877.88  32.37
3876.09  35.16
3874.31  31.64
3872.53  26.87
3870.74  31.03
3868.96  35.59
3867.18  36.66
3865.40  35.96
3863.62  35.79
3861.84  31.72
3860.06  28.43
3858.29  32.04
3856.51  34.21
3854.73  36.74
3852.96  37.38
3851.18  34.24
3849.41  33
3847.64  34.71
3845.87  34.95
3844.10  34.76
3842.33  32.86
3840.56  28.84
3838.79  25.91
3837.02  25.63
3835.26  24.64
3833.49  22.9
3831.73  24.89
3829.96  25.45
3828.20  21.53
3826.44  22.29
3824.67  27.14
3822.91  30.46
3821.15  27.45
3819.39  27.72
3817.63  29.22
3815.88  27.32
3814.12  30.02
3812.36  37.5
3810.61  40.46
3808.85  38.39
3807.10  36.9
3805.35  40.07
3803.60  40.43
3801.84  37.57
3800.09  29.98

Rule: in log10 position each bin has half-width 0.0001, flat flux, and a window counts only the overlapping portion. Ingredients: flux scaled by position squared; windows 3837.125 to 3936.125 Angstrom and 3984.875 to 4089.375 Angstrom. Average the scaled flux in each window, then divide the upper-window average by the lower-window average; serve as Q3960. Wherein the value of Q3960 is 1.6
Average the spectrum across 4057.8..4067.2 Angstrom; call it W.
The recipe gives 42.3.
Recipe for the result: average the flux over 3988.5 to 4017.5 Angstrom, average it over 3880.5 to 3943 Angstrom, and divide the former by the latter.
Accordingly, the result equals 1.5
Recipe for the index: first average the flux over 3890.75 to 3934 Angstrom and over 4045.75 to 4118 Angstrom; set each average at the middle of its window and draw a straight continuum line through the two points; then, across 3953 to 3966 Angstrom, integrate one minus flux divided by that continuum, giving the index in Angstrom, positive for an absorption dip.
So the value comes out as 1.9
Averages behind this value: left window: 28.4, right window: 44.9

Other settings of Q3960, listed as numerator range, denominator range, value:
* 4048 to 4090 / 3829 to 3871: 1.56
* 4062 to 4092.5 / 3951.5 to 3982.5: 1.81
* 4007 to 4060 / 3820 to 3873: 1.58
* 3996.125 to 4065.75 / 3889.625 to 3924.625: 1.39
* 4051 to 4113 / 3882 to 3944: 1.84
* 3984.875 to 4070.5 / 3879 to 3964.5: 1.63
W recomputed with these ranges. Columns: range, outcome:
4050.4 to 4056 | 44.4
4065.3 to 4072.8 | 45.1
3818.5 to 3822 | 27.6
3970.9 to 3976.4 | 22.3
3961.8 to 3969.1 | 15.4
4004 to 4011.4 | 40.7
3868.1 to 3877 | 32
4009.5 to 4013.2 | 43.1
